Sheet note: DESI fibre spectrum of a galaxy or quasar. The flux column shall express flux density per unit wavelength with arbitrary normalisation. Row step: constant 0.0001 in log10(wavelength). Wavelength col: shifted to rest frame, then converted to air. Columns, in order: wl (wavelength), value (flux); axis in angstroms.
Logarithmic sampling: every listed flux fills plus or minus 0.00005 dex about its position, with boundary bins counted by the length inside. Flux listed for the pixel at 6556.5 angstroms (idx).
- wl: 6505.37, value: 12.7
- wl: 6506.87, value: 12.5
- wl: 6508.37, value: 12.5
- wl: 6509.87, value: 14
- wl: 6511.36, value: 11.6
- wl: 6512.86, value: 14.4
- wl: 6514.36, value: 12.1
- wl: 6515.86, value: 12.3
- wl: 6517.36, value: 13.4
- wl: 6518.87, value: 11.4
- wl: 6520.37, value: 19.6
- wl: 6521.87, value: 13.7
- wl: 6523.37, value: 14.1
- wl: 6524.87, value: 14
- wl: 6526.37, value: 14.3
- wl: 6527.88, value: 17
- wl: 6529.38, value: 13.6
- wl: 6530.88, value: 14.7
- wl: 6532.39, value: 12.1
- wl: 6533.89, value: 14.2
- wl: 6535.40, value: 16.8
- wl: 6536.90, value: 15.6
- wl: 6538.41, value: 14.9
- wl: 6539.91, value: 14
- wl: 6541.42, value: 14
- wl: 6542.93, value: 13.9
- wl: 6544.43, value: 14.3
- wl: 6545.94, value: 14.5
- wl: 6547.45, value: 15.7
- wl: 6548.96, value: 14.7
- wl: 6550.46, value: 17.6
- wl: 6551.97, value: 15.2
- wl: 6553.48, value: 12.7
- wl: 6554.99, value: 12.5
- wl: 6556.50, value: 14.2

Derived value 14.2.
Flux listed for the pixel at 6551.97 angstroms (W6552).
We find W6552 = 15.2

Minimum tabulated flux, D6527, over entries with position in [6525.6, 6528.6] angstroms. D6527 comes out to 14.3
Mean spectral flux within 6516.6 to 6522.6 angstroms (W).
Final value 14.5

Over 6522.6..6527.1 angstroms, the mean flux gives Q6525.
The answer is 14.2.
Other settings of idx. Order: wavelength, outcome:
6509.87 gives 14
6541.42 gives 14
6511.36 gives 11.6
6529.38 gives 13.6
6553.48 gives 12.7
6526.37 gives 14.3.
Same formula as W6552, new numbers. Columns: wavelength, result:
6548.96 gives 14.7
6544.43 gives 14.3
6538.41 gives 14.9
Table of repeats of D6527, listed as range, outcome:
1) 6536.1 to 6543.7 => 13.9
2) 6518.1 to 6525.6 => 11.4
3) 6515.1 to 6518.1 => 12.3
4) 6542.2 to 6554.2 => 12.7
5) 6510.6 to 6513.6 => 11.6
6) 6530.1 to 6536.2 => 12.1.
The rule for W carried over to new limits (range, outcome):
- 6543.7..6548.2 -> 14.8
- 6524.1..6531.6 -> 14.7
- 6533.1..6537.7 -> 15.5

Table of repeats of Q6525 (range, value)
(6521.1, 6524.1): 14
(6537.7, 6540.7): 14.4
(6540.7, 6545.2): 14.1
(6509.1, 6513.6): 13.3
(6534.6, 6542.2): 15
